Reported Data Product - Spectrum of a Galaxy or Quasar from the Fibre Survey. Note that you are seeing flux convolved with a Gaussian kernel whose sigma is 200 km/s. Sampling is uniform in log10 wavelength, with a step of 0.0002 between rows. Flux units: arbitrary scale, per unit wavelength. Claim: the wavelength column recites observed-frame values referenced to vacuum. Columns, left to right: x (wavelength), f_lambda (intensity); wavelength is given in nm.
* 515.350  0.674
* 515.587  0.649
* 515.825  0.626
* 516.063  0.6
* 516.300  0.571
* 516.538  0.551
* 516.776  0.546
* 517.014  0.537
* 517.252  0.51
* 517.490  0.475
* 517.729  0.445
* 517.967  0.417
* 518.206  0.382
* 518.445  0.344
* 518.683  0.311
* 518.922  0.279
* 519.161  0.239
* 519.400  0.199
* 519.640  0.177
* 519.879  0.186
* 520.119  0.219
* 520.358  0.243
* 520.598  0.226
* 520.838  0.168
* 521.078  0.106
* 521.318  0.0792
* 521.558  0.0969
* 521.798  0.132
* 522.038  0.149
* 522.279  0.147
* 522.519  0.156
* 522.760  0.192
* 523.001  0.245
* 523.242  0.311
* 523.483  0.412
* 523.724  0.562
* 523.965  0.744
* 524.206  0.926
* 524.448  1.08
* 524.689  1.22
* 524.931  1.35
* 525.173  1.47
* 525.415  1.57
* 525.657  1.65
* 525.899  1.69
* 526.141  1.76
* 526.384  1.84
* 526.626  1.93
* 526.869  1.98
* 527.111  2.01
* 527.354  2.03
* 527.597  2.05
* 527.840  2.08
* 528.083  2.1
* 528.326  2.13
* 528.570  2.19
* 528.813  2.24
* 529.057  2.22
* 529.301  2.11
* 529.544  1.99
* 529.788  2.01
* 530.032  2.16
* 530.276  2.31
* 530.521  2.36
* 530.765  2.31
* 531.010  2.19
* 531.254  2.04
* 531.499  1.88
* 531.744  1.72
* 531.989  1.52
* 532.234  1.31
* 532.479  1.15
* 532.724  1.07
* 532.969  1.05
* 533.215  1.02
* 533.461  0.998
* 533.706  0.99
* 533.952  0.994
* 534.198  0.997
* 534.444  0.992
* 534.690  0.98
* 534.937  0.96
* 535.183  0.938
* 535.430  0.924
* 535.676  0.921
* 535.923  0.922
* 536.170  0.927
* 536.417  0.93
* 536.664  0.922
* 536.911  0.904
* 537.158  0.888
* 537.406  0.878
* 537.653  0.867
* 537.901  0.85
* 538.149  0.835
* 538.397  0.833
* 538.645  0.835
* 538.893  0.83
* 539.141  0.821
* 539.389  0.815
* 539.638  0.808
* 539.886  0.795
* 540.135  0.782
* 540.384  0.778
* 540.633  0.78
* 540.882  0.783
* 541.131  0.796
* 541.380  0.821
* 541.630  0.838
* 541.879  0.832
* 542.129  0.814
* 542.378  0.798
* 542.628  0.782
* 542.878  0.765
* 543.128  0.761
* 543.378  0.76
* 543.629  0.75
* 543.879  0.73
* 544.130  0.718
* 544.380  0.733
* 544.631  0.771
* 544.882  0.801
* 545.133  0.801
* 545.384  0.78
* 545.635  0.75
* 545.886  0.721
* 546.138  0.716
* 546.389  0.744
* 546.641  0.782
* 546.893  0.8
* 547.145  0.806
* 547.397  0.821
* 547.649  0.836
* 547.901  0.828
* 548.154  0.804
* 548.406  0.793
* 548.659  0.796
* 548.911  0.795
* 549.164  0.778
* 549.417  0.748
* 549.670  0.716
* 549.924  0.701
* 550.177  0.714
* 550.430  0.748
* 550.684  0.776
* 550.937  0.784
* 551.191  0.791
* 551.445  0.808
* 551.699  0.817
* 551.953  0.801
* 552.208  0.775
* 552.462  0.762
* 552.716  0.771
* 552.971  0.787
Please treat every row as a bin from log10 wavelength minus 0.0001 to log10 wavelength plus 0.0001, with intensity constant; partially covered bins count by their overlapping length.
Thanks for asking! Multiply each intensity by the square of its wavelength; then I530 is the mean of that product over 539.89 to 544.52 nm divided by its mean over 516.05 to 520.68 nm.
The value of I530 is 2.32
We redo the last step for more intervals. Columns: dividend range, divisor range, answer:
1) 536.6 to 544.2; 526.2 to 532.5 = 0.42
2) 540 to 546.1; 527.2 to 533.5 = 0.44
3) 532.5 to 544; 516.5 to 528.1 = 1.18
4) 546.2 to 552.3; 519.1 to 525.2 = 2.09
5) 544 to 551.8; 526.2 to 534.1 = 0.46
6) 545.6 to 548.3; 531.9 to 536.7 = 0.80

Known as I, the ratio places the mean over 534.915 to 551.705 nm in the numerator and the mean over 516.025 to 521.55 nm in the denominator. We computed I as 2.44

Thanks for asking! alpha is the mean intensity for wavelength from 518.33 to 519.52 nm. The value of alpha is 0.274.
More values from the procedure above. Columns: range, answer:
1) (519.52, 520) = 0.181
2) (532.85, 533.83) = 1.01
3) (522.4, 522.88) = 0.174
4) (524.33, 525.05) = 1.22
